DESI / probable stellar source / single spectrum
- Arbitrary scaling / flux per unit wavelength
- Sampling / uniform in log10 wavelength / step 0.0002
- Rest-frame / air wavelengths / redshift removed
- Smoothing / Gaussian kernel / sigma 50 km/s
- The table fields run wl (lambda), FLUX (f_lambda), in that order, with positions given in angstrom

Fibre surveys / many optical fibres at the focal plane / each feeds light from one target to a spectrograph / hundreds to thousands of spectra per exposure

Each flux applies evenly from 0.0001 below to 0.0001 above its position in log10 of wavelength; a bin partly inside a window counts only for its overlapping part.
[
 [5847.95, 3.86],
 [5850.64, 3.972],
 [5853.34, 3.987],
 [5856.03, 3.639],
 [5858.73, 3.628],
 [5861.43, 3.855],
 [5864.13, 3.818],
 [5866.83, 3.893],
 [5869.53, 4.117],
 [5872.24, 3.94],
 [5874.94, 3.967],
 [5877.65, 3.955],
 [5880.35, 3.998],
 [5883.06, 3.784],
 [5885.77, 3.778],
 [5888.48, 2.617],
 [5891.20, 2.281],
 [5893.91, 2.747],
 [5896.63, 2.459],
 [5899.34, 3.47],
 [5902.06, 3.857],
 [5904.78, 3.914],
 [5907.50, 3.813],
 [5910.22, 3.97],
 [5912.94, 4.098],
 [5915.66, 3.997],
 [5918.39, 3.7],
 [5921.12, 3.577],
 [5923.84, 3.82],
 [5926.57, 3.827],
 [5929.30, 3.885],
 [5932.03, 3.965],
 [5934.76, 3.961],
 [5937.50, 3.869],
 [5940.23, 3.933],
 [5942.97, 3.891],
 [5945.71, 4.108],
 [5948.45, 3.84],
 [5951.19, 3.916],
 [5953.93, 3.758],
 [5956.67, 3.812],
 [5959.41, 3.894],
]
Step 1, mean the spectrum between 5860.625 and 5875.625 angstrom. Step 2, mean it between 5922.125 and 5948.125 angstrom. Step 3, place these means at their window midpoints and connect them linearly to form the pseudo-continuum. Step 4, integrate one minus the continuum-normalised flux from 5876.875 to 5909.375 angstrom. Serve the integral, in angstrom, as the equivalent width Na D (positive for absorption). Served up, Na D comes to 4.4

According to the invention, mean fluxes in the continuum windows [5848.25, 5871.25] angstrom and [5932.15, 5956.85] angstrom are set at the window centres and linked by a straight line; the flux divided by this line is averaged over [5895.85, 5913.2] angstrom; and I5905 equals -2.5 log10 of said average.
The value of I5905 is 0.06 mag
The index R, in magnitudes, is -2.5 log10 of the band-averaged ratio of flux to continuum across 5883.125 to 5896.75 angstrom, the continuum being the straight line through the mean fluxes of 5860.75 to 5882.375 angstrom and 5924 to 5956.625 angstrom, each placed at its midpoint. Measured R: 0.33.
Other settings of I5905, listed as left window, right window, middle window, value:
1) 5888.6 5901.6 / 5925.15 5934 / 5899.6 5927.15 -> -0.14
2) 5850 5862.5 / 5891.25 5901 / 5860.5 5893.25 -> -0.10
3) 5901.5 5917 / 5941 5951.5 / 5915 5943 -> 0.03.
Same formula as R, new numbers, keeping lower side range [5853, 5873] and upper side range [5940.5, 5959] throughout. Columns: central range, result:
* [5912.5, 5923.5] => 0.02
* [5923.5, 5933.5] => 0.00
